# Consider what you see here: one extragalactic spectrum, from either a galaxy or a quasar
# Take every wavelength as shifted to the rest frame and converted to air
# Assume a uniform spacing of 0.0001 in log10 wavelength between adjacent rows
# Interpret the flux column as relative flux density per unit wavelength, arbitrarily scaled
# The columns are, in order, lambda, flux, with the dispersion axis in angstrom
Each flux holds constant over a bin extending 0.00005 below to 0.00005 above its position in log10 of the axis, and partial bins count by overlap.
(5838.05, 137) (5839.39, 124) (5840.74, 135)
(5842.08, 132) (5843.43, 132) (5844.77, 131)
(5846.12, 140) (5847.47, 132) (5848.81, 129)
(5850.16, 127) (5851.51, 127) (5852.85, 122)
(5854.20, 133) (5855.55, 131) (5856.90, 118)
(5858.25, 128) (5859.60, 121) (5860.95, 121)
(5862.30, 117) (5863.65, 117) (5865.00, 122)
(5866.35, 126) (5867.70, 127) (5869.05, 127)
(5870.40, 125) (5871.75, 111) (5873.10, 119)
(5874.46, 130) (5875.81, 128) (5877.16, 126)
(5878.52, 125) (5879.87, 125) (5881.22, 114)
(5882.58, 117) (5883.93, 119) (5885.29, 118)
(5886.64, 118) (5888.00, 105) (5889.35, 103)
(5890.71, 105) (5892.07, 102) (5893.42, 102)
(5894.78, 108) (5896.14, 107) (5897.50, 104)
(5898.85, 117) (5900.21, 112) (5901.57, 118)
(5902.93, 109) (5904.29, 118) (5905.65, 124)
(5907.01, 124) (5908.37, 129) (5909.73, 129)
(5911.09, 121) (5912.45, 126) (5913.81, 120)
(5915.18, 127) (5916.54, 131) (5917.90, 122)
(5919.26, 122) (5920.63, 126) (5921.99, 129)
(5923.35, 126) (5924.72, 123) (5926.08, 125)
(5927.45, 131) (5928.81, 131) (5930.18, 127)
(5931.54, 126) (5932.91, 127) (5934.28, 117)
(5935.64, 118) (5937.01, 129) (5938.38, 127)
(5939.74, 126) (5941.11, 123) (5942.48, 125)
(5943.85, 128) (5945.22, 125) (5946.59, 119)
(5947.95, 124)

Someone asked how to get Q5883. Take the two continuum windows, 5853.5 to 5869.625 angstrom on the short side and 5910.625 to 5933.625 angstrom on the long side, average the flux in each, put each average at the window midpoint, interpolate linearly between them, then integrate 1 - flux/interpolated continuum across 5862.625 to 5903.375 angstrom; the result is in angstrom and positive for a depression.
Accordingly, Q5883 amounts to 2.7 angstrom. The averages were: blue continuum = 124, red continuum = 126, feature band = 116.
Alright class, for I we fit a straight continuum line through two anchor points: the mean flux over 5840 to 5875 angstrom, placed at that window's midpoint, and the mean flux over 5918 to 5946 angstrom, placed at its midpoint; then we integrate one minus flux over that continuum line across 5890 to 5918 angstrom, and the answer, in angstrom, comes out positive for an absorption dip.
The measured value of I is 1.98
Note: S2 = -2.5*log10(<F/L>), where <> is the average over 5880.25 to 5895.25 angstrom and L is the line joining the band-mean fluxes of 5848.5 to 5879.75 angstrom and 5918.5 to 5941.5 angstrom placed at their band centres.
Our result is 0.13 mag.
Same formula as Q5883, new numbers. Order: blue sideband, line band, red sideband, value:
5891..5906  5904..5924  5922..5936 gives -1.2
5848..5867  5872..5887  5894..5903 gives -0.6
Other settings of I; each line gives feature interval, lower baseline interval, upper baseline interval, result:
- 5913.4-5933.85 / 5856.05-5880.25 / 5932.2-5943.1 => -0.4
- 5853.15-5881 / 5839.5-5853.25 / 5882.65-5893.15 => -0.8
